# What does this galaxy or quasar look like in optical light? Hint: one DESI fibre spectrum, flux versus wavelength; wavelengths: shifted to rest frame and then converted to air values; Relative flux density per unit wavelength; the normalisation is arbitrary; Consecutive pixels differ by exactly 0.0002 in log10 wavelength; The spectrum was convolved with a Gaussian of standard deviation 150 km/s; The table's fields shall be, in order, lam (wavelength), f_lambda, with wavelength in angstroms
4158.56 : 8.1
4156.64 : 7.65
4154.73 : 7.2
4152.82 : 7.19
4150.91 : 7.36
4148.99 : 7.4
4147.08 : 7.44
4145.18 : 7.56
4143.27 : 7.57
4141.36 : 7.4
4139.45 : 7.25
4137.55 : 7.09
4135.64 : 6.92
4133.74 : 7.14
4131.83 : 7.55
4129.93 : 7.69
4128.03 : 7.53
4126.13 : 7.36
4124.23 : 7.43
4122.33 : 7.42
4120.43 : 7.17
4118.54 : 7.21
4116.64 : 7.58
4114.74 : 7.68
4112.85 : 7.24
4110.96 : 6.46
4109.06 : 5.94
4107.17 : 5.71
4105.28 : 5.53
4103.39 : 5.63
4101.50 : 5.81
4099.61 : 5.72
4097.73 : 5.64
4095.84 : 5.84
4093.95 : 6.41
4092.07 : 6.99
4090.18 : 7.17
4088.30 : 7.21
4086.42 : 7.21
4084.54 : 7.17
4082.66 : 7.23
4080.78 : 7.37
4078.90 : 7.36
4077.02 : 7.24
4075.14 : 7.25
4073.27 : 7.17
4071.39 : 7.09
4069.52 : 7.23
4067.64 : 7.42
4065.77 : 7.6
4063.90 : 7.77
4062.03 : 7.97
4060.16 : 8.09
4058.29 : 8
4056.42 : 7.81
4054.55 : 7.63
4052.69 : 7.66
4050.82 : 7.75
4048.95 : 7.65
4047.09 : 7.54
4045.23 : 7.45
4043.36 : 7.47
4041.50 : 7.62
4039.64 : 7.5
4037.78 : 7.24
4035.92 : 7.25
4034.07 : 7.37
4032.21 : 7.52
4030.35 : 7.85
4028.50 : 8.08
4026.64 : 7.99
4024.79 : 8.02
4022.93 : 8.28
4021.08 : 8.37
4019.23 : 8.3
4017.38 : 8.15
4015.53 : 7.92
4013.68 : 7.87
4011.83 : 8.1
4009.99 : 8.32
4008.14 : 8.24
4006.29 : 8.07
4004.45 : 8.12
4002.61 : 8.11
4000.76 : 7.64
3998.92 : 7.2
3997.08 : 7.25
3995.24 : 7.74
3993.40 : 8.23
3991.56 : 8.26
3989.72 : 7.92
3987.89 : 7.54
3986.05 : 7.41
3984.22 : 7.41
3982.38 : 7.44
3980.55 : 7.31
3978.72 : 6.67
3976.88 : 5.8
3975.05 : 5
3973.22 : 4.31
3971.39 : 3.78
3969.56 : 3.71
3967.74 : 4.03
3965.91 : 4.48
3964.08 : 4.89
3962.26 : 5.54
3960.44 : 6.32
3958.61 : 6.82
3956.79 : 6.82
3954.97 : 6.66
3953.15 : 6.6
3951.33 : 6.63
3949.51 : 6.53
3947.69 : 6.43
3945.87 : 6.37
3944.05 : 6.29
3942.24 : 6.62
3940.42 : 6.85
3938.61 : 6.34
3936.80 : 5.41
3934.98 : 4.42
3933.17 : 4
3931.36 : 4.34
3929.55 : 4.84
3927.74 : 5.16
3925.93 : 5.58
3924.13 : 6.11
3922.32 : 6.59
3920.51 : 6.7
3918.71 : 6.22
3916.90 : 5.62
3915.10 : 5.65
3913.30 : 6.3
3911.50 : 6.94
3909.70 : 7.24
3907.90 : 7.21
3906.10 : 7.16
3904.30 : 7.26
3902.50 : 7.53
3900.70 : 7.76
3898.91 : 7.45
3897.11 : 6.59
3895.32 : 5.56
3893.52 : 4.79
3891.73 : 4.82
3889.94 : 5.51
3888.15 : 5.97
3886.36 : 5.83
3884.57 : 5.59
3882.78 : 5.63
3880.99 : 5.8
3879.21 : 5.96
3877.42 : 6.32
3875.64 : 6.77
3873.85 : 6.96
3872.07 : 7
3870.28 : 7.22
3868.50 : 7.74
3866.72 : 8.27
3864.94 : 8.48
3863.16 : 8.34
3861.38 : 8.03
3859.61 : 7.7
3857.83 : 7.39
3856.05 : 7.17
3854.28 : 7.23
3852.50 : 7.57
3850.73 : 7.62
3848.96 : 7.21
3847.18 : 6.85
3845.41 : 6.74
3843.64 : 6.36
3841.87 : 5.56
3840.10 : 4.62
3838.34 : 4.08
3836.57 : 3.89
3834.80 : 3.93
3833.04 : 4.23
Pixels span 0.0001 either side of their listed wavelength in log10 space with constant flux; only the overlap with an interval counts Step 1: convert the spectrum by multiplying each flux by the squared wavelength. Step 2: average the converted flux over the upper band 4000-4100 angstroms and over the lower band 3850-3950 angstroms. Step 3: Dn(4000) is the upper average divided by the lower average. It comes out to 1.26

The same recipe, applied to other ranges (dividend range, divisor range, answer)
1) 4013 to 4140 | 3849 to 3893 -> 1.18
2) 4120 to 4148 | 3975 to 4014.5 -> 1.04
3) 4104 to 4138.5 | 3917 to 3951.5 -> 1.32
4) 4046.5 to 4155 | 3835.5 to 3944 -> 1.25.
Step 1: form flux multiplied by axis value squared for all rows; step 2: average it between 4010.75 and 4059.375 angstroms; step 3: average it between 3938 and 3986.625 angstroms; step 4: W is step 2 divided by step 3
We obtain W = 1.34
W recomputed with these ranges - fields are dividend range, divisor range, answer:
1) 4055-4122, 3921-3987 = 1.28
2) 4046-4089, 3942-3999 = 1.24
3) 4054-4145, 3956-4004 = 1.16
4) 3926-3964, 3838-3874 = 0.87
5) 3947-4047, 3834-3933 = 1.17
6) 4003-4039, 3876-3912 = 1.33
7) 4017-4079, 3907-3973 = 1.39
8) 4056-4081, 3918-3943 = 1.43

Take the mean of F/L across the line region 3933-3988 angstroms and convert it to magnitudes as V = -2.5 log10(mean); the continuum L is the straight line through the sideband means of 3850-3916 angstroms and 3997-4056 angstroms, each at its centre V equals 0.23 mag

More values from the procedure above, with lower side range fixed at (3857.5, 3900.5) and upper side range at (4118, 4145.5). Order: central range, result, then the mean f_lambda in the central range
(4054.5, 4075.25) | -0.06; 7.6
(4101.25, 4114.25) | 0.19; 6.12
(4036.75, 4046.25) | -0.05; 7.45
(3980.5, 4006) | -0.11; 7.71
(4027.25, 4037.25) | -0.08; 7.61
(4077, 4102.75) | 0.08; 6.71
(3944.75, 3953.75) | 0.06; 6.5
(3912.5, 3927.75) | 0.12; 6.04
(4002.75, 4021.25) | -0.16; 8.14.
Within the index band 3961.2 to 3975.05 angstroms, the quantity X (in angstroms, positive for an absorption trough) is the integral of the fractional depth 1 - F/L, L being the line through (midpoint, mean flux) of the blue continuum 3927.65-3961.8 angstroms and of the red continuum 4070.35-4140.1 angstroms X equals 3.8 angstroms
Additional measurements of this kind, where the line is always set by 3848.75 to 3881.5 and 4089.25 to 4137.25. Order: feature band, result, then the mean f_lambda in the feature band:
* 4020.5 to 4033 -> -1.9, 8.01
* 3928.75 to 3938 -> 3.2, 4.65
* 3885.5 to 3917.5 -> 3.7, 6.41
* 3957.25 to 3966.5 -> 1.8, 5.71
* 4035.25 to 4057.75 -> -2.1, 7.56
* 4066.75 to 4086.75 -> -1.2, 7.25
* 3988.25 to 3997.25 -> -1.1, 7.91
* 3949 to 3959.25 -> 0.6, 6.68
